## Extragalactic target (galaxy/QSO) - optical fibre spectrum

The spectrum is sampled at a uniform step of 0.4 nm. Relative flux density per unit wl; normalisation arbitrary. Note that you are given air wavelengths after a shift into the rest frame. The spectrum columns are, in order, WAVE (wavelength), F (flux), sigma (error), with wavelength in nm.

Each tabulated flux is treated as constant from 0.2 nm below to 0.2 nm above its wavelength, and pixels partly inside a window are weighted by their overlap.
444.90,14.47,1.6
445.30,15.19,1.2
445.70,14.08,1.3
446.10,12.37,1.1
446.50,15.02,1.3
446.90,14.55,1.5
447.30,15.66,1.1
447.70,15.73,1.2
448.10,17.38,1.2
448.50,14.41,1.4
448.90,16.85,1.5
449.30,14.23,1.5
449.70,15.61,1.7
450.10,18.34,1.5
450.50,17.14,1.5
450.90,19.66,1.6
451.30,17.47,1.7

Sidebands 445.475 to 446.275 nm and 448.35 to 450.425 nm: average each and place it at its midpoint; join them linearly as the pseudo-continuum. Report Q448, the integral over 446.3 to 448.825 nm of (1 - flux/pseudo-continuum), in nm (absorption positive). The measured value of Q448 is -0.16 nm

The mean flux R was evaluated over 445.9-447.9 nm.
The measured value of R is 14.7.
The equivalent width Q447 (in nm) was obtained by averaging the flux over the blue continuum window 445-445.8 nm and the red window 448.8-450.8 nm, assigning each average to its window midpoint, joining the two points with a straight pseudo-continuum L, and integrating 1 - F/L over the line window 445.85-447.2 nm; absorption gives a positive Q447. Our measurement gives 0.10 nm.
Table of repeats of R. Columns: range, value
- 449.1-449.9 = 14.9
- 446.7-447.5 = 15.1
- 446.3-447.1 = 14.8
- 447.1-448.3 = 16.3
